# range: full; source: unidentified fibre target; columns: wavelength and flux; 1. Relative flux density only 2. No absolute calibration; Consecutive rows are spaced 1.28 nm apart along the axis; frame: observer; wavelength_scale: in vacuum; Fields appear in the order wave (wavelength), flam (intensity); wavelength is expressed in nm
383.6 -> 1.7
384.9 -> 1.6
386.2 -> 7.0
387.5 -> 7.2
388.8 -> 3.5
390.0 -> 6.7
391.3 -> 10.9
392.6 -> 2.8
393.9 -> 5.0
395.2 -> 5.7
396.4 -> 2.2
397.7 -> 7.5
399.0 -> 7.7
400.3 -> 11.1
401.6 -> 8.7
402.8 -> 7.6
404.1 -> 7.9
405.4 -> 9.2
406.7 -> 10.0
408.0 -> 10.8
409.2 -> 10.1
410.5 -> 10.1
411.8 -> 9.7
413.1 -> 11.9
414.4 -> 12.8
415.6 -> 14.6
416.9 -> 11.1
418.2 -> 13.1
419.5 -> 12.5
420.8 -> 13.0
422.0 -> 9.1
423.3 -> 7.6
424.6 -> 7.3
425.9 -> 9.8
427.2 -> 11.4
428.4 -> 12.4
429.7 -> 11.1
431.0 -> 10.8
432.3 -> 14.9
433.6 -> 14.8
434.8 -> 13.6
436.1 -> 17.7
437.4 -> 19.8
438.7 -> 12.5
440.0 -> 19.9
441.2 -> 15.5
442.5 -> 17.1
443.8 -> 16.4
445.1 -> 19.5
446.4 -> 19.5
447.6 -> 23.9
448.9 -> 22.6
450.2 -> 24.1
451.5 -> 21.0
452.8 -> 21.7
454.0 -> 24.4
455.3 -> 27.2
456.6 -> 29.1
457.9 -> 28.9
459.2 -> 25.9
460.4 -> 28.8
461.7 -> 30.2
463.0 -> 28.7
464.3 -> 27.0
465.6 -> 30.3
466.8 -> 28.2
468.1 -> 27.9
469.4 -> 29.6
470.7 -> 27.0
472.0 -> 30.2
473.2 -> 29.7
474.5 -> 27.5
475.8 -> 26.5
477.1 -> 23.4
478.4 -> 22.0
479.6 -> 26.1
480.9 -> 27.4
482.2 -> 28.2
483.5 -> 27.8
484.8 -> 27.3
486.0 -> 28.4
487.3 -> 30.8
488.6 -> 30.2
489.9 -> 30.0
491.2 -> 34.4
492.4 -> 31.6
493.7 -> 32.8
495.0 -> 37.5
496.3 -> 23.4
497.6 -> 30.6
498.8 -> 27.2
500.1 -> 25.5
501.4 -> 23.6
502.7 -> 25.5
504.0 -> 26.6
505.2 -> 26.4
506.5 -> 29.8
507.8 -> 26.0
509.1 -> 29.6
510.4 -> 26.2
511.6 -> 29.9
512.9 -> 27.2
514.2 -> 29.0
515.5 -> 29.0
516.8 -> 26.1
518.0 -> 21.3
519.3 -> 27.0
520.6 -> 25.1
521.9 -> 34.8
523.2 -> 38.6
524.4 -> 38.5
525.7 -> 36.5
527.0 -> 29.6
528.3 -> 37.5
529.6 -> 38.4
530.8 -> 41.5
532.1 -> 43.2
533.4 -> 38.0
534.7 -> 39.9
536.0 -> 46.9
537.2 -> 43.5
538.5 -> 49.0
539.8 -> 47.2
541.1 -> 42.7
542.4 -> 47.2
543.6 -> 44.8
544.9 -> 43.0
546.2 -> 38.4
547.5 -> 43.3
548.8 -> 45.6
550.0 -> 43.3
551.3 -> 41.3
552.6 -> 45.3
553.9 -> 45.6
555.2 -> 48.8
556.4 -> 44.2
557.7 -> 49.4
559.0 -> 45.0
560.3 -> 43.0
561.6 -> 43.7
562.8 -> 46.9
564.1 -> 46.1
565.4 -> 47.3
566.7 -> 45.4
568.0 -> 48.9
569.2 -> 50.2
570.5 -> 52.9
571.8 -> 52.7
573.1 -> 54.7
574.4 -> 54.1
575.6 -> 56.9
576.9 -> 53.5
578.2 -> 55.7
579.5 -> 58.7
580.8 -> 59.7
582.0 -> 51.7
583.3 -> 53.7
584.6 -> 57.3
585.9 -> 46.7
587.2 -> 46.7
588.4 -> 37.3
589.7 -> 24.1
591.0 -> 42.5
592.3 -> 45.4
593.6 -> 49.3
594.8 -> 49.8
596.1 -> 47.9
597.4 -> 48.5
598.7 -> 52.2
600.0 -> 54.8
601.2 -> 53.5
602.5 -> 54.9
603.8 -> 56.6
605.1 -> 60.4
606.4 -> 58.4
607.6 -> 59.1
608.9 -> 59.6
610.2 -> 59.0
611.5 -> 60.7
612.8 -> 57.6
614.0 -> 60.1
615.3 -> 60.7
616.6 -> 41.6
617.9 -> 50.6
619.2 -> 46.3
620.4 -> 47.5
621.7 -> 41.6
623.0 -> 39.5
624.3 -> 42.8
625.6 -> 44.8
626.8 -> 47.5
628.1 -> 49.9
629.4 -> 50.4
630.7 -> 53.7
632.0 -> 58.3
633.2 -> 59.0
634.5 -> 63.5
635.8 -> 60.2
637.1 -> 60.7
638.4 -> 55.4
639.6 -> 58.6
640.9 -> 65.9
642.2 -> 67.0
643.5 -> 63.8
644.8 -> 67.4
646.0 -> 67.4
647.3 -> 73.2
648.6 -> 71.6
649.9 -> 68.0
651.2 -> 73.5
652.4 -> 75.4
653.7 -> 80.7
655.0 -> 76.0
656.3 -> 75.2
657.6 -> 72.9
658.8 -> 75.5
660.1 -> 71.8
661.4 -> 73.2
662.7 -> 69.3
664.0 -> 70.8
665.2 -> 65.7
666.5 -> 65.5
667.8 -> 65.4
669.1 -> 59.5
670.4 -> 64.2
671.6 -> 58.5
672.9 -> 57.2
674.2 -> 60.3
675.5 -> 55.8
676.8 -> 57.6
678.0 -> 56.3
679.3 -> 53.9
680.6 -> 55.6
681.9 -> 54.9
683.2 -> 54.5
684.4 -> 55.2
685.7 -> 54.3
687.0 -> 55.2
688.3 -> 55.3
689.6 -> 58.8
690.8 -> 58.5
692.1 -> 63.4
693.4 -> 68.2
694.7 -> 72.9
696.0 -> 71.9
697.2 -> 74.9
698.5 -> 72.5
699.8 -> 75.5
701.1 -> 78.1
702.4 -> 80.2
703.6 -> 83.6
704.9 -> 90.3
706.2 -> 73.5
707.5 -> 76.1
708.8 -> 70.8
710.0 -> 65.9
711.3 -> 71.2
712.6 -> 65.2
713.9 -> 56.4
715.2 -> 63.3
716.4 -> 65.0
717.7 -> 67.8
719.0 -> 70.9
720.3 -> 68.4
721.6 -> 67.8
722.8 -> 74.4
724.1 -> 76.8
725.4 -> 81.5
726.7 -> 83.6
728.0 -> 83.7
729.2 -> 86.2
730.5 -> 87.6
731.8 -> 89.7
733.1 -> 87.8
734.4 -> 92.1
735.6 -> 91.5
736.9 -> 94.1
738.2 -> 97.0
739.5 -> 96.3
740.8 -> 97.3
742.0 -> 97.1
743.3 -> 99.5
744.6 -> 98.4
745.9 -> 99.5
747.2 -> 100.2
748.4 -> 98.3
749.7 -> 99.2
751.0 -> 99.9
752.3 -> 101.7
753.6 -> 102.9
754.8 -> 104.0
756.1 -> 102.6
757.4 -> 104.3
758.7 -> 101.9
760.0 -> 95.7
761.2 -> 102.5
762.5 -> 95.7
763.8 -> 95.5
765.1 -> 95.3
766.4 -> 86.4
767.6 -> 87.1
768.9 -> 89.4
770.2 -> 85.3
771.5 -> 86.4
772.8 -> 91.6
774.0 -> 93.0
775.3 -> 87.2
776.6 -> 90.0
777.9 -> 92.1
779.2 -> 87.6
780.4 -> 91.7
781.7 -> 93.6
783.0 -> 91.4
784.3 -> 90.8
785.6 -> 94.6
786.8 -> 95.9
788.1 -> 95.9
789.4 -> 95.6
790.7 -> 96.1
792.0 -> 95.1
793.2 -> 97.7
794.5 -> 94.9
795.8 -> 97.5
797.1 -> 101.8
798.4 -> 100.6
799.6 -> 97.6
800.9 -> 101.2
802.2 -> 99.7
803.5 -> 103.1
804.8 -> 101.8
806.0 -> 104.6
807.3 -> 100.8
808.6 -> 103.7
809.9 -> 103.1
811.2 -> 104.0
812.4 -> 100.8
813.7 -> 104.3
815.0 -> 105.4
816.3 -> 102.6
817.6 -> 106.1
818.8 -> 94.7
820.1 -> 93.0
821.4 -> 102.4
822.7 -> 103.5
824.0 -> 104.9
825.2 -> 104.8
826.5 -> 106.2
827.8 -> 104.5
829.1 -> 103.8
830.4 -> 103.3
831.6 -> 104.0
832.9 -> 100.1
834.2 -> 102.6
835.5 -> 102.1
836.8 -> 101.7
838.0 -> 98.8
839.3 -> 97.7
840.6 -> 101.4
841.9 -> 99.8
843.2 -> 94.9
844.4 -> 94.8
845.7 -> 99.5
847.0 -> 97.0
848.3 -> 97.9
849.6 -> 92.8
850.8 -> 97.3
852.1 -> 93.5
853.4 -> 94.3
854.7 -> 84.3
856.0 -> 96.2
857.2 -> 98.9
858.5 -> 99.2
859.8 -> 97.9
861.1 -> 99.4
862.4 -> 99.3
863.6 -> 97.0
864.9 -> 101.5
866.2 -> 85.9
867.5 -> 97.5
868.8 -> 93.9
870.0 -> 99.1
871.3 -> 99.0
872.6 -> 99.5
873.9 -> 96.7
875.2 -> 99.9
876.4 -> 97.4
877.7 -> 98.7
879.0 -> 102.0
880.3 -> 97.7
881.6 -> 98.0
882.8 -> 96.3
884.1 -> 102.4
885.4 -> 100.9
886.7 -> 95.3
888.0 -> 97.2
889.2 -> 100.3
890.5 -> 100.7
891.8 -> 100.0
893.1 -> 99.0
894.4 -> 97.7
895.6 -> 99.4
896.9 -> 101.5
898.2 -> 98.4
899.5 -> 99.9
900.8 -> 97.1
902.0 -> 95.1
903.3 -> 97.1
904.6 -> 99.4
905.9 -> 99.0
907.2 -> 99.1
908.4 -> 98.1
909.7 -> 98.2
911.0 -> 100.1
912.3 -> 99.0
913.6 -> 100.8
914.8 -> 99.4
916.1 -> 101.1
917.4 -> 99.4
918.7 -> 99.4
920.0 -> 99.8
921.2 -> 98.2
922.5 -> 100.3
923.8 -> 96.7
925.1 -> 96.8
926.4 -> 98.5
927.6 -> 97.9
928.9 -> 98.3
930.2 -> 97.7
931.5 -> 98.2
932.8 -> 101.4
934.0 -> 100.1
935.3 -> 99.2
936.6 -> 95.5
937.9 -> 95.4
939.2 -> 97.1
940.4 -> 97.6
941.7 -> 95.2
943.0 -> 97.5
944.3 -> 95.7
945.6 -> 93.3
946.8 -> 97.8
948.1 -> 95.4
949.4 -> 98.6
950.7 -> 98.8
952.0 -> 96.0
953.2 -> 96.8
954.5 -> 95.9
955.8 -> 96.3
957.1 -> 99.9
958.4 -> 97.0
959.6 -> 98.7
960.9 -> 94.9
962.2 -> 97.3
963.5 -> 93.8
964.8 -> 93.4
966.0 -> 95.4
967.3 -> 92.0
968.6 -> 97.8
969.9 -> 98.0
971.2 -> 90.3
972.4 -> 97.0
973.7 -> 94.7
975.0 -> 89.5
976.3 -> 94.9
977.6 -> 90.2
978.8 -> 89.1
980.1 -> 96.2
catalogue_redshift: 0.00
